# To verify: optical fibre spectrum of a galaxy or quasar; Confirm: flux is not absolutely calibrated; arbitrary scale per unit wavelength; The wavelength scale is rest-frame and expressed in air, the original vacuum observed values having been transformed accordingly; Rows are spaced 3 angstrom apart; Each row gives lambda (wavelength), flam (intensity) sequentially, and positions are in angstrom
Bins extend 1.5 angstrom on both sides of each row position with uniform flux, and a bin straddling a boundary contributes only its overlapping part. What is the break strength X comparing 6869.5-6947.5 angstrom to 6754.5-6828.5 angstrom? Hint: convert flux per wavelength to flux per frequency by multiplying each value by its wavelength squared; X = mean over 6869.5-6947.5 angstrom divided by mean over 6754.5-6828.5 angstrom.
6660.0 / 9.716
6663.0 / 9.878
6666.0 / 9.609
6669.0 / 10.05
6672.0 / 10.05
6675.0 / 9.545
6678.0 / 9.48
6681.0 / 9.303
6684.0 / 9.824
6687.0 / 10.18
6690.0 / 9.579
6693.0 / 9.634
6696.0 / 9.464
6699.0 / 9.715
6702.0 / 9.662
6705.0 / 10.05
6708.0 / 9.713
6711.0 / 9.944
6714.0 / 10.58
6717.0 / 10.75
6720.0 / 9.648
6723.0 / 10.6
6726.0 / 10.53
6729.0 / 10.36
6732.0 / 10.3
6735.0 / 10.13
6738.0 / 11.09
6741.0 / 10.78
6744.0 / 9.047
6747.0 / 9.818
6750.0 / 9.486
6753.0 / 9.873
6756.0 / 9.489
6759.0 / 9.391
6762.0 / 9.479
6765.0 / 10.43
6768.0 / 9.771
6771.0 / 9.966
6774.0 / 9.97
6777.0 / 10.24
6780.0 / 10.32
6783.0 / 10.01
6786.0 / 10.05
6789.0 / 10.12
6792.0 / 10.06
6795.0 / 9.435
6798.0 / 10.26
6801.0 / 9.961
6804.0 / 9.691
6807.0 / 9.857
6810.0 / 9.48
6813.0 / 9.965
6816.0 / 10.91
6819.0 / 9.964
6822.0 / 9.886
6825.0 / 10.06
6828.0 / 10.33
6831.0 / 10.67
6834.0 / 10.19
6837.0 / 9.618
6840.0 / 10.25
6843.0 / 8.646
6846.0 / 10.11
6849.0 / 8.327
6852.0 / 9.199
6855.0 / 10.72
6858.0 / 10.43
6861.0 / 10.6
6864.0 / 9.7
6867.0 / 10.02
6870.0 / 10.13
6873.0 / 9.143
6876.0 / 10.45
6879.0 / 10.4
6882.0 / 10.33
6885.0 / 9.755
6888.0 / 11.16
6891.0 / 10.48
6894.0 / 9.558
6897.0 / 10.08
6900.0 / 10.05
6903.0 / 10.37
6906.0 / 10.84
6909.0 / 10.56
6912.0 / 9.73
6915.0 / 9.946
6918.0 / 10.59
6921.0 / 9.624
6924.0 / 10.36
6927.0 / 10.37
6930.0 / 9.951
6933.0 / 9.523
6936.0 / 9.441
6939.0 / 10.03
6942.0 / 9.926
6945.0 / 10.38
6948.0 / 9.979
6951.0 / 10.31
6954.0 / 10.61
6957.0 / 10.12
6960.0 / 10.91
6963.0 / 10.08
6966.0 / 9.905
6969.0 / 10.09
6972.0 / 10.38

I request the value 1.1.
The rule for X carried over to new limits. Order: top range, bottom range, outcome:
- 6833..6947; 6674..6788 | 1.06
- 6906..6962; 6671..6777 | 1.09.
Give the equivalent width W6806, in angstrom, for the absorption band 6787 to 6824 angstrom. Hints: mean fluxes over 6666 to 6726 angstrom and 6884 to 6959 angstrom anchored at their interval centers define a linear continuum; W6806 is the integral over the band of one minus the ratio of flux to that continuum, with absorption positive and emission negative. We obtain 0.2 angstrom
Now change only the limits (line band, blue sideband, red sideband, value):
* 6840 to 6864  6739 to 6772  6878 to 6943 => 0.62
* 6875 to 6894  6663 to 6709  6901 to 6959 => -0.55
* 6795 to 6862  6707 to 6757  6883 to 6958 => 1.32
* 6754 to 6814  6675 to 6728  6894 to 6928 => 0.77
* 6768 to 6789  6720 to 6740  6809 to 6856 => 0.23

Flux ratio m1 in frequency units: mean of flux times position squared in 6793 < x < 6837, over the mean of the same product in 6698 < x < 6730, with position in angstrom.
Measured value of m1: 1.0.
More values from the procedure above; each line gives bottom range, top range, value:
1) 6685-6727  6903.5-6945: 1.08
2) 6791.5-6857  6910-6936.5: 1.04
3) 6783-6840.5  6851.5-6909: 1.04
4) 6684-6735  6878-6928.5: 1.08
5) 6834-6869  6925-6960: 1.06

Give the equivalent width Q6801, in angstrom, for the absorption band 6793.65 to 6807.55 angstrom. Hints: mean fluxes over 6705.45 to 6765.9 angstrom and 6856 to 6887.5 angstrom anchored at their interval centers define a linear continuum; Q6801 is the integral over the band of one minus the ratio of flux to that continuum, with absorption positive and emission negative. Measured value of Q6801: 0.4 angstrom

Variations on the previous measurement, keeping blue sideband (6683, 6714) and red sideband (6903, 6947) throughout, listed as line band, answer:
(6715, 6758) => -1.2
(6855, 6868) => -0.3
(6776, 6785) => -0.2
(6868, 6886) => 0.0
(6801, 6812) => 0.2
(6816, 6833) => -0.5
